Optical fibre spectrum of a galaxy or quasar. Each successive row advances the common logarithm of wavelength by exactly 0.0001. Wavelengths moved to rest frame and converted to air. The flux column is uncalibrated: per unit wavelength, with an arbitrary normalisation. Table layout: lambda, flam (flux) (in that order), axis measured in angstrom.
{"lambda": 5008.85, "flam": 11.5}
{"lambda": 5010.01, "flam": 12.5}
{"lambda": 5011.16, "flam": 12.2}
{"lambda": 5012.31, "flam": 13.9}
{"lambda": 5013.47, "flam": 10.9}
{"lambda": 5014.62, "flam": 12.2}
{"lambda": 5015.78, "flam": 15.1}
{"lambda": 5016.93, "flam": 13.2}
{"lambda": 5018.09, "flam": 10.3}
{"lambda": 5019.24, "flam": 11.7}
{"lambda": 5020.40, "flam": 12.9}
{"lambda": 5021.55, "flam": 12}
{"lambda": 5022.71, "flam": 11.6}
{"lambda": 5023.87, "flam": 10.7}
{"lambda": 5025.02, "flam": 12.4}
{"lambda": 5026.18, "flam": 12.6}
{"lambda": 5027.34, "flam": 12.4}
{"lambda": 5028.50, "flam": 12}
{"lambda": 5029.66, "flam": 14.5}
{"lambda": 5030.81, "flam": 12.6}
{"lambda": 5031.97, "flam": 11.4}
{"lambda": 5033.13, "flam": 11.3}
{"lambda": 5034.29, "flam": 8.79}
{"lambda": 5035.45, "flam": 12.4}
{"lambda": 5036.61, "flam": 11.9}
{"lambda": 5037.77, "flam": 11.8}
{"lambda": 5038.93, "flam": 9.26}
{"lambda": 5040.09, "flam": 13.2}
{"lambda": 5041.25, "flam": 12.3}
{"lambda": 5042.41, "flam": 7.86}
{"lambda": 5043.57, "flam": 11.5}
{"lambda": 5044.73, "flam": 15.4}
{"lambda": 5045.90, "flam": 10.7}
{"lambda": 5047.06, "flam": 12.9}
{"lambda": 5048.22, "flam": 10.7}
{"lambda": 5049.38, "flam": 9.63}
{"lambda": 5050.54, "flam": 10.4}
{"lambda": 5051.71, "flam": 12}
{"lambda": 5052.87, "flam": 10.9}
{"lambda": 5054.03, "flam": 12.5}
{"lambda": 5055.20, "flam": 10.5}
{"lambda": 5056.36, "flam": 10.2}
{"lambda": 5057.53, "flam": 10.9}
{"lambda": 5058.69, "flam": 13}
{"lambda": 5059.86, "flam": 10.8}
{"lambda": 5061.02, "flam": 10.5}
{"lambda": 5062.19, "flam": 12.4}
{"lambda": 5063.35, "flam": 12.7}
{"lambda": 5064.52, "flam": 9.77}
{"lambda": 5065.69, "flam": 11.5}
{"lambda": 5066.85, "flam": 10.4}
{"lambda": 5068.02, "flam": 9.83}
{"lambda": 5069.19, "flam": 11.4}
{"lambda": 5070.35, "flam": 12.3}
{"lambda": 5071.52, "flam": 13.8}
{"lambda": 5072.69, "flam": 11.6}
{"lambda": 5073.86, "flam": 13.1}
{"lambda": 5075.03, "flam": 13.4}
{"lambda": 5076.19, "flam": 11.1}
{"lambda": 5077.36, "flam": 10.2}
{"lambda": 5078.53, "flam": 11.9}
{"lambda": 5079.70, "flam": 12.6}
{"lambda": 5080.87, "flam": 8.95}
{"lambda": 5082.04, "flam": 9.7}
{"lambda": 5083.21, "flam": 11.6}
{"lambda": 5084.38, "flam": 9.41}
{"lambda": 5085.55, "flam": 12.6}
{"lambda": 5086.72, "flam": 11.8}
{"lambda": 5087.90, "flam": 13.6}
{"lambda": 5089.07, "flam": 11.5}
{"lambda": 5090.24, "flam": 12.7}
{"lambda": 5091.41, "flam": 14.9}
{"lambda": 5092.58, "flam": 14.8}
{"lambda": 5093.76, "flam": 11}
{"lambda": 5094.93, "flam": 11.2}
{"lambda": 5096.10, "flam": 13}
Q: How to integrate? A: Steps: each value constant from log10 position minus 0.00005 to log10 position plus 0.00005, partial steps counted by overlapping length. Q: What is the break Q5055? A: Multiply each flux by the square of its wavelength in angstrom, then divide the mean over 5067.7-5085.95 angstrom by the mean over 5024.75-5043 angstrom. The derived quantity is 1.00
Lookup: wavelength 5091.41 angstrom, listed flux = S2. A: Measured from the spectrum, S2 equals 14.9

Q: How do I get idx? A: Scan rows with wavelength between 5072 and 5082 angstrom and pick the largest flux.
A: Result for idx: 13.4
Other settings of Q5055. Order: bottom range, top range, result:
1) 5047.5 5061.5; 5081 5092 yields 1.09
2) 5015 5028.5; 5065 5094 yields 0.99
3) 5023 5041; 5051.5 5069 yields 0.96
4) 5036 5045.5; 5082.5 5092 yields 1.07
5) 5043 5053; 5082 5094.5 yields 1.07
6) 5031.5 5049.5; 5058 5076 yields 1.05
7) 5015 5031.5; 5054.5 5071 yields 0.91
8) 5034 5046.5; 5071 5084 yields 1.03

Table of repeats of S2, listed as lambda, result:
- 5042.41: 7.86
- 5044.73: 15.4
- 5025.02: 12.4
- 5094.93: 11.2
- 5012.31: 13.9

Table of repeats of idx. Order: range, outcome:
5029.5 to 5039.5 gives 14.5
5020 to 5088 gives 15.4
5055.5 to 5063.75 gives 13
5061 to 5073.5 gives 13.8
